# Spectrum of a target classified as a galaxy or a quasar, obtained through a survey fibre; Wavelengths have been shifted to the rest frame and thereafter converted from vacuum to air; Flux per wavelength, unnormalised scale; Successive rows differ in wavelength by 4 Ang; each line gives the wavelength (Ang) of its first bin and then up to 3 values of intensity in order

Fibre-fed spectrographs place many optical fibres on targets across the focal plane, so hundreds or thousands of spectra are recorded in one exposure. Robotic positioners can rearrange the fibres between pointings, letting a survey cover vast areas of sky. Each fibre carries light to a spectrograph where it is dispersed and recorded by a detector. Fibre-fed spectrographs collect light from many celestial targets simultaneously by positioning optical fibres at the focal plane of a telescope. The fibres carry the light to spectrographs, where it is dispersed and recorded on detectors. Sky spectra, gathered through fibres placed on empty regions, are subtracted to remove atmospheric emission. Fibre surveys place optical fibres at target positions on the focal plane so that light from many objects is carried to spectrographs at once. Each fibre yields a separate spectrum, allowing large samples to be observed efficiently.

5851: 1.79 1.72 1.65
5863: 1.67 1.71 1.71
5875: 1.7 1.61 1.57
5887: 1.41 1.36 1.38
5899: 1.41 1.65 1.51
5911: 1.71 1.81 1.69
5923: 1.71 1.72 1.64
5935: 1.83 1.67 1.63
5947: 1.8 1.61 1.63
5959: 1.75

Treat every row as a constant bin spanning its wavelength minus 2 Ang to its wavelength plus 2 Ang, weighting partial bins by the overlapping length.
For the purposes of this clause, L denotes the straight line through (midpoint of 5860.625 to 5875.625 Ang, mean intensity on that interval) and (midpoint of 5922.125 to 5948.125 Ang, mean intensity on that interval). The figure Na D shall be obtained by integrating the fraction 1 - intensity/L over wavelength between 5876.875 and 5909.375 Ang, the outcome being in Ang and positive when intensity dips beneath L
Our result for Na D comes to 4.0 Ang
